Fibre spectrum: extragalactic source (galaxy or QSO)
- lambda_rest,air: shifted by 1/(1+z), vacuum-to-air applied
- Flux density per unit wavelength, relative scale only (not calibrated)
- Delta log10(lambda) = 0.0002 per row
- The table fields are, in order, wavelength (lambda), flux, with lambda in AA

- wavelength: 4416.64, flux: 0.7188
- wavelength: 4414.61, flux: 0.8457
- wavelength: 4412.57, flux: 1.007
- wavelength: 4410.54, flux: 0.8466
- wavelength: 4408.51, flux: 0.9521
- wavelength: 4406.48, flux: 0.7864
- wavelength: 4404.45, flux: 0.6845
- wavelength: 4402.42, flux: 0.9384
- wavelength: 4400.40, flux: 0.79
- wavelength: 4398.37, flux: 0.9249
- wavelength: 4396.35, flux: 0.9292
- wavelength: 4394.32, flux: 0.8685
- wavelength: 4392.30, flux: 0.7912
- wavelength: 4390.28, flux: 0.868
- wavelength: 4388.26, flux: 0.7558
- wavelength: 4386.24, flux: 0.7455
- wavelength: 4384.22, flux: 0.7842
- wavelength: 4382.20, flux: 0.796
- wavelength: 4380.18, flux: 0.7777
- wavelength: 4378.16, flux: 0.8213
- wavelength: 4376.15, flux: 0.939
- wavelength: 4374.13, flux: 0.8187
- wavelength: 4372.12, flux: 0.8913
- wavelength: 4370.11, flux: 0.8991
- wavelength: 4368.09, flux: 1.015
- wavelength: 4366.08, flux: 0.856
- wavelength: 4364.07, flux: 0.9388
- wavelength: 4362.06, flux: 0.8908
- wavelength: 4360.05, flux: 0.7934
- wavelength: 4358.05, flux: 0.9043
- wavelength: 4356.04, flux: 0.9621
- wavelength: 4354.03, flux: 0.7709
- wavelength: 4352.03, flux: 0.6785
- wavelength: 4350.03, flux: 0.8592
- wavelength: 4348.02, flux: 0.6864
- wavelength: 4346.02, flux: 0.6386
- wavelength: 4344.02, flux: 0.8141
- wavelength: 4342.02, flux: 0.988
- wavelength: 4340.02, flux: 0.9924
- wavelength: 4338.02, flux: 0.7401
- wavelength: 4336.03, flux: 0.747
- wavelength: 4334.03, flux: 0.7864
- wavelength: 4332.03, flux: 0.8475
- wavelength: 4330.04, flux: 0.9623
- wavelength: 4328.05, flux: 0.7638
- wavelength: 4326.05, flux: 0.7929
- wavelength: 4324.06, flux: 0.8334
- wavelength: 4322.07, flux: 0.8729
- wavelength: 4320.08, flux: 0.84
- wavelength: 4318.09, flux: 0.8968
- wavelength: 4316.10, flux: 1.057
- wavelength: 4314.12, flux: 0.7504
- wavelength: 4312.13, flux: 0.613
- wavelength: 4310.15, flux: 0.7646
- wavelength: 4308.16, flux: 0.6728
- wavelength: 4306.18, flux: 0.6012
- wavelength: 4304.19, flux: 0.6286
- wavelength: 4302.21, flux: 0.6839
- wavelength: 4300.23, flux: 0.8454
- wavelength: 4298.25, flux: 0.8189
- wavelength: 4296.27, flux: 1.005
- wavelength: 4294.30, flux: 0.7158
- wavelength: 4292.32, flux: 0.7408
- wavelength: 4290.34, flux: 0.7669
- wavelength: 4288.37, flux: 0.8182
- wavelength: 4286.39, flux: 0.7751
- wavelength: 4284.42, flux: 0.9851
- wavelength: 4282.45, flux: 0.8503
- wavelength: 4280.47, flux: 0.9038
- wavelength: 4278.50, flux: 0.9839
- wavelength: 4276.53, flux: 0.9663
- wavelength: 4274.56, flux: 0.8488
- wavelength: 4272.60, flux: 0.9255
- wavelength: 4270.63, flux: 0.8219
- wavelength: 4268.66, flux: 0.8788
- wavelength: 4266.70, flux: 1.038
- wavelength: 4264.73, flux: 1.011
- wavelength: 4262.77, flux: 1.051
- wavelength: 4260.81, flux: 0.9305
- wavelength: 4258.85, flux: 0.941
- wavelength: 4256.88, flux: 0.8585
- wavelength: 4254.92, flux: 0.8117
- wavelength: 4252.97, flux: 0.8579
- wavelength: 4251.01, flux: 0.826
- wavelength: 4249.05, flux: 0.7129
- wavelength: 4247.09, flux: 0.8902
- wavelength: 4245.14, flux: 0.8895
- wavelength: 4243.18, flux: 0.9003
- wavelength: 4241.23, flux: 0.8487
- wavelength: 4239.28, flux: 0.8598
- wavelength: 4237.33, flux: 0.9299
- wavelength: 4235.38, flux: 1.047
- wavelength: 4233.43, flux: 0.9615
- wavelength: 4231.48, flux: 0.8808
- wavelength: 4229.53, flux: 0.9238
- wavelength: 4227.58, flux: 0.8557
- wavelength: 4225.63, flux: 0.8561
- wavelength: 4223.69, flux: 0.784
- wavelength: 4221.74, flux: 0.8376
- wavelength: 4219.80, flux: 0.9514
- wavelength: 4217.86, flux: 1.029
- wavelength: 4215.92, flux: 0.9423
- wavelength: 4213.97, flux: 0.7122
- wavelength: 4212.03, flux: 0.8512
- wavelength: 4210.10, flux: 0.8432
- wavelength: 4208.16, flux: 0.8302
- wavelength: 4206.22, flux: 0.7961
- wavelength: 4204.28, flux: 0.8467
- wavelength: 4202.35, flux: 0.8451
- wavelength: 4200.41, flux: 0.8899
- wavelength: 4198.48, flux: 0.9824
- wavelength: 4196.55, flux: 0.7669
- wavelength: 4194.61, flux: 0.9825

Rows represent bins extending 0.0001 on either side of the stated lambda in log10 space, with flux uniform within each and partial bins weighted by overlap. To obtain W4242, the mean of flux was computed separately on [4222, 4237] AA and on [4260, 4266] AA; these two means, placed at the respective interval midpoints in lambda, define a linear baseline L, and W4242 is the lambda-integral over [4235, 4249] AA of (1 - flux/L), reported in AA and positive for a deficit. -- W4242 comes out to 0.69 AA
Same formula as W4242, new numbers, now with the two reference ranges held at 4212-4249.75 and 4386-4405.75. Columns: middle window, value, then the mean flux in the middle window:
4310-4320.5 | 0.42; 0.824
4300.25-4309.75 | 2.06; 0.674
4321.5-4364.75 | 1.04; 0.829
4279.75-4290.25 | 0.13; 0.857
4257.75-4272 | -1.26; 0.951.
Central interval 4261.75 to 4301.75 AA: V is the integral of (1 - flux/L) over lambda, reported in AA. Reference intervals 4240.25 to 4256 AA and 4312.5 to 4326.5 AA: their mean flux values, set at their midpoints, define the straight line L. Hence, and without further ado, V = -1.7 AA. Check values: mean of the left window 0.843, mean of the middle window 0.885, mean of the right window 0.855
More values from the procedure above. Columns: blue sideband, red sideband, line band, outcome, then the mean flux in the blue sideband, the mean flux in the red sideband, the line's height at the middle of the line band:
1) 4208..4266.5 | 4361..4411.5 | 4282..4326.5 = 3.9 AA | 0.89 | 0.852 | 0.873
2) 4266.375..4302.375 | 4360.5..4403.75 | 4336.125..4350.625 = 0.8 AA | 0.863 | 0.857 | 0.859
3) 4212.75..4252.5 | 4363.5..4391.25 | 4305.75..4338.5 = 2.3 AA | 0.881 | 0.849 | 0.861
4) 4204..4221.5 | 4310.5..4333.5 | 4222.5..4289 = -3.2 AA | 0.867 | 0.836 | 0.855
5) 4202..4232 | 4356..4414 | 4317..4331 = 0.1 AA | 0.862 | 0.859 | 0.86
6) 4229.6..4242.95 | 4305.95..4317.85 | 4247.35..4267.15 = -0.6 AA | 0.921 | 0.762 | 0.877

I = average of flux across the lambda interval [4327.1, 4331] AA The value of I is 0.864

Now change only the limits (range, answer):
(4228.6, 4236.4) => 0.953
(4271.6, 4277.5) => 0.914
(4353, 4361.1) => 0.857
